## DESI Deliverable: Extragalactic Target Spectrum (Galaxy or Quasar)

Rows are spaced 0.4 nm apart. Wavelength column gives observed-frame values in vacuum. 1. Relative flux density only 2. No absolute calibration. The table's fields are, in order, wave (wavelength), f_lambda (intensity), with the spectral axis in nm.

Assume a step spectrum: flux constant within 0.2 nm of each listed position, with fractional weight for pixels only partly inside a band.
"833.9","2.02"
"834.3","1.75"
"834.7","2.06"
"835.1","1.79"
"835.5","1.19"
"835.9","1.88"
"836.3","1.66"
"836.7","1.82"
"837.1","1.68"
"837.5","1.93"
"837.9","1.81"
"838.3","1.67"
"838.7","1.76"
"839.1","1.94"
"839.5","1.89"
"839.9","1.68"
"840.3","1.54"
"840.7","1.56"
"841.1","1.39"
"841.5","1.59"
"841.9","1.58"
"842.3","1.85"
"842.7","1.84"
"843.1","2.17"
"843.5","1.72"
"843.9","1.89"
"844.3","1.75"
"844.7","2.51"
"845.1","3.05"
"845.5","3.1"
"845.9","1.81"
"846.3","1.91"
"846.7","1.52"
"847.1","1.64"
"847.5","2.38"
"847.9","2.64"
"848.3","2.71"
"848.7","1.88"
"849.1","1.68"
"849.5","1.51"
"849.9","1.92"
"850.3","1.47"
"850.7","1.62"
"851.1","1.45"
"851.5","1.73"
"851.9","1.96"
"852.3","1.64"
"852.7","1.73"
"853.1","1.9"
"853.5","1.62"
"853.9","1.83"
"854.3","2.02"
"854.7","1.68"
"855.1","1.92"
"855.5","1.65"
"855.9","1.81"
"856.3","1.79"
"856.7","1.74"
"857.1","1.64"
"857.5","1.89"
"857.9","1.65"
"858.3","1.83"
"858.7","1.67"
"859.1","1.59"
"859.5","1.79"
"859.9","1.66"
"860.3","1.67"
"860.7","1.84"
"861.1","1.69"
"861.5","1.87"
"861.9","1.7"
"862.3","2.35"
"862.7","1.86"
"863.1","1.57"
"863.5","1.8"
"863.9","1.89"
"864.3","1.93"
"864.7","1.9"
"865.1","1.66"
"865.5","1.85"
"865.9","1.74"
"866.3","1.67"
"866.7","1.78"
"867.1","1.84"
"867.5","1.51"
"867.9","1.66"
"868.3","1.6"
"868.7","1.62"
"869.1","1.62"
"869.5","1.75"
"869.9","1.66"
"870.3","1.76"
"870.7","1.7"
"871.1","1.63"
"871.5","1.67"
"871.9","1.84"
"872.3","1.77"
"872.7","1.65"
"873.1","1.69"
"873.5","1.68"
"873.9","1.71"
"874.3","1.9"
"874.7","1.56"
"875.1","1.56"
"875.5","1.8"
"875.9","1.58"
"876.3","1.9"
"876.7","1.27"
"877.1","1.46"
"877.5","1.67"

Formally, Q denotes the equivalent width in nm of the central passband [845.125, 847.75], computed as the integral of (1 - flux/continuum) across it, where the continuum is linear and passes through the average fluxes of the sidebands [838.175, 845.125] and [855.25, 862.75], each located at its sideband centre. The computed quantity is -0.471 nm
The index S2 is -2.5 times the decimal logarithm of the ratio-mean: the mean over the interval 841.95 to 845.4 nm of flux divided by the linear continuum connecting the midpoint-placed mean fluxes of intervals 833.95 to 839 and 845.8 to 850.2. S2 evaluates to -0.12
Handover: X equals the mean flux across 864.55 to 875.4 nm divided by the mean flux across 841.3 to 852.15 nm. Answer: 0.87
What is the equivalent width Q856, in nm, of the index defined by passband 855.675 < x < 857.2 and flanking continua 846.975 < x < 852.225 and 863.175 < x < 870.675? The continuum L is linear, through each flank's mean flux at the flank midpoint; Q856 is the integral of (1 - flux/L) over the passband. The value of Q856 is 0.06 nm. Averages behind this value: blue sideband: 1.89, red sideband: 1.73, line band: 1.75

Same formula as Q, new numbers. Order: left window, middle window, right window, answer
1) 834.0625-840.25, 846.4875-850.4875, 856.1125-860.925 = -0.44 nm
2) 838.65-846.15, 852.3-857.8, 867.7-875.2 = 0.14 nm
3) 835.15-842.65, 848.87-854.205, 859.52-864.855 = 0.18 nm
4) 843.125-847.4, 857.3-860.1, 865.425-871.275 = 0.20 nm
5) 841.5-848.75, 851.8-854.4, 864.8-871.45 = 0.21 nm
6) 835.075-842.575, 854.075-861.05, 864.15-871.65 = -0.20 nm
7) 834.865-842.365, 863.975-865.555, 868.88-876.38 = -0.13 nm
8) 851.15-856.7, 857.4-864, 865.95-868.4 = -0.19 nm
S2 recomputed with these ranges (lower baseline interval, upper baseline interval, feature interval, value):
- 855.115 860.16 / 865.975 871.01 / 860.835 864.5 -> -0.087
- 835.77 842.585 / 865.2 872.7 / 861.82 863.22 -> -0.118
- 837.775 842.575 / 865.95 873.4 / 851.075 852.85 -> -0.023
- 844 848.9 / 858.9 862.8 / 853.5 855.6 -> 0.104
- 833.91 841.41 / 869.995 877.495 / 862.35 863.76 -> -0.077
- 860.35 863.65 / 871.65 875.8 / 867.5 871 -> 0.061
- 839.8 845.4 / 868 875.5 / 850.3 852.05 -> 0.109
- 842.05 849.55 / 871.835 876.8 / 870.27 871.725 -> 0.033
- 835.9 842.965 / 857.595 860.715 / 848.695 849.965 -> 0.006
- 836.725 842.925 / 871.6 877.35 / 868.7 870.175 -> 0.002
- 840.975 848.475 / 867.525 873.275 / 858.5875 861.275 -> 0.082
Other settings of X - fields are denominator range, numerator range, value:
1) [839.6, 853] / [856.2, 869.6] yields 0.93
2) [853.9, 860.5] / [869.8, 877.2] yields 0.96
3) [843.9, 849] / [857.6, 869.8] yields 0.79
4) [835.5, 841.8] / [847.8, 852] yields 1.09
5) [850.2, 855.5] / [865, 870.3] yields 0.97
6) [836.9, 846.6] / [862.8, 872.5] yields 0.91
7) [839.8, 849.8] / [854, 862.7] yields 0.91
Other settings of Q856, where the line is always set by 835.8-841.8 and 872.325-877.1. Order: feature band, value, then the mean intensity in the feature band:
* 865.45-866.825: -0.063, 1.75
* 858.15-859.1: -0.016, 1.71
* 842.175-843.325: -0.166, 1.95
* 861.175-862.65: -0.227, 1.94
